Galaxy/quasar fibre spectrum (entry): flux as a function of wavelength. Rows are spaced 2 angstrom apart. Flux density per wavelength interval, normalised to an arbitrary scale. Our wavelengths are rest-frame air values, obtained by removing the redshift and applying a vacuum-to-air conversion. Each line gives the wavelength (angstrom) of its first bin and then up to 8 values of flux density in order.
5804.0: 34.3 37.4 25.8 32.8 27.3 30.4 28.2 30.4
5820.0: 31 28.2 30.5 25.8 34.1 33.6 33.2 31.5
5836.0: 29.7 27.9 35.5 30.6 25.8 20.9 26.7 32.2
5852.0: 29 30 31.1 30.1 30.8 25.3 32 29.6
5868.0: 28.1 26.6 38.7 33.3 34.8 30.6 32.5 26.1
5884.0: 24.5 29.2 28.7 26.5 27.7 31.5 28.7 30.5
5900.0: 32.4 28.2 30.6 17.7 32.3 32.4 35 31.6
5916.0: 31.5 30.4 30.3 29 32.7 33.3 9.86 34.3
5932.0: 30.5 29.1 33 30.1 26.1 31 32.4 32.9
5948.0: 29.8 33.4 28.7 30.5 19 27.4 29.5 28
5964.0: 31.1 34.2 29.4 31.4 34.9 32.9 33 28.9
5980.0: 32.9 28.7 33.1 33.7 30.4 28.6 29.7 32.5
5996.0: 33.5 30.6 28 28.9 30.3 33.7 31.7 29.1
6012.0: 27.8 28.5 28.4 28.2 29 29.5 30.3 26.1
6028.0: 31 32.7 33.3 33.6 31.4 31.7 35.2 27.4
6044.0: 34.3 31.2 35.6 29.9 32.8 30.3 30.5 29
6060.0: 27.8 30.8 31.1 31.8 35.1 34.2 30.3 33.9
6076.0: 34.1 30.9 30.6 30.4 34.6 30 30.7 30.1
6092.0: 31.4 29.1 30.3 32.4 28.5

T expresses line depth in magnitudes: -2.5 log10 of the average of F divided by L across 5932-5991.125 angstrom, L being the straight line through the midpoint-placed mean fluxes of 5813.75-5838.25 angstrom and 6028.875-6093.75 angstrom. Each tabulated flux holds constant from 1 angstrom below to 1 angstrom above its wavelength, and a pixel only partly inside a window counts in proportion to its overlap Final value 0.02 mag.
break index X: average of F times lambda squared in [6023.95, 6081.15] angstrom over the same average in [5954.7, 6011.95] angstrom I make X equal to 1.1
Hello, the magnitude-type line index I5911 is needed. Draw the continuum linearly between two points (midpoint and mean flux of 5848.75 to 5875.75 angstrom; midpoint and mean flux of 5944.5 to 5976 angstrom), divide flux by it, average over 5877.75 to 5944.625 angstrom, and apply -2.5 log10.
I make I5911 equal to 0.04 mag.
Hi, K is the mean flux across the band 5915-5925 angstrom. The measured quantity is 30.8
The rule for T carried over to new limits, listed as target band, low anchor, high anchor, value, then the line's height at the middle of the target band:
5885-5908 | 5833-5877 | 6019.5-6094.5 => 0.07 mag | 30.3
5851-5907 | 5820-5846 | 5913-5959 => 0.01 mag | 29.8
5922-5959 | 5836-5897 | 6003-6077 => 0.04 mag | 30.2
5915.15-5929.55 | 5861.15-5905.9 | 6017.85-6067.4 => 0.06 mag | 30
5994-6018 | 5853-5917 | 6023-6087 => 0.04 mag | 31.1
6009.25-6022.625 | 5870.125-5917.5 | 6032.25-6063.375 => 0.09 mag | 31.2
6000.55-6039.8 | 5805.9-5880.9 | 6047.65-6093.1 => 0.03 mag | 31.2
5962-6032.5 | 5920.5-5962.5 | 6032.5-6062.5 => -0.01 mag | 30.3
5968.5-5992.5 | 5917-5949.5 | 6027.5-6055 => -0.02 mag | 30.8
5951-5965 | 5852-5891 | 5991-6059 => 0.10 mag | 30.4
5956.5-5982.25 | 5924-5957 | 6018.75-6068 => -0.04 mag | 29.7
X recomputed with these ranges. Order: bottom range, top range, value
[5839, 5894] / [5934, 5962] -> 1.02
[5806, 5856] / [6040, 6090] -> 1.15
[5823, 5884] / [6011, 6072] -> 1.09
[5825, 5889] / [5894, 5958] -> 1.01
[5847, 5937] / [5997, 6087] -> 1.10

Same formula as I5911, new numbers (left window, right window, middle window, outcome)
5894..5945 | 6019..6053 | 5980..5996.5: -0.02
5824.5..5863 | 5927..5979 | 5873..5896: 0.00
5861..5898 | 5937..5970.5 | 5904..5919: -0.02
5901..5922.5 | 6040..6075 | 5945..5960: 0.06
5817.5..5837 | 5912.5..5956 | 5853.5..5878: -0.01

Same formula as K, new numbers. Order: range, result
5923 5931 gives 27.5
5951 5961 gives 27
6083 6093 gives 31.4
